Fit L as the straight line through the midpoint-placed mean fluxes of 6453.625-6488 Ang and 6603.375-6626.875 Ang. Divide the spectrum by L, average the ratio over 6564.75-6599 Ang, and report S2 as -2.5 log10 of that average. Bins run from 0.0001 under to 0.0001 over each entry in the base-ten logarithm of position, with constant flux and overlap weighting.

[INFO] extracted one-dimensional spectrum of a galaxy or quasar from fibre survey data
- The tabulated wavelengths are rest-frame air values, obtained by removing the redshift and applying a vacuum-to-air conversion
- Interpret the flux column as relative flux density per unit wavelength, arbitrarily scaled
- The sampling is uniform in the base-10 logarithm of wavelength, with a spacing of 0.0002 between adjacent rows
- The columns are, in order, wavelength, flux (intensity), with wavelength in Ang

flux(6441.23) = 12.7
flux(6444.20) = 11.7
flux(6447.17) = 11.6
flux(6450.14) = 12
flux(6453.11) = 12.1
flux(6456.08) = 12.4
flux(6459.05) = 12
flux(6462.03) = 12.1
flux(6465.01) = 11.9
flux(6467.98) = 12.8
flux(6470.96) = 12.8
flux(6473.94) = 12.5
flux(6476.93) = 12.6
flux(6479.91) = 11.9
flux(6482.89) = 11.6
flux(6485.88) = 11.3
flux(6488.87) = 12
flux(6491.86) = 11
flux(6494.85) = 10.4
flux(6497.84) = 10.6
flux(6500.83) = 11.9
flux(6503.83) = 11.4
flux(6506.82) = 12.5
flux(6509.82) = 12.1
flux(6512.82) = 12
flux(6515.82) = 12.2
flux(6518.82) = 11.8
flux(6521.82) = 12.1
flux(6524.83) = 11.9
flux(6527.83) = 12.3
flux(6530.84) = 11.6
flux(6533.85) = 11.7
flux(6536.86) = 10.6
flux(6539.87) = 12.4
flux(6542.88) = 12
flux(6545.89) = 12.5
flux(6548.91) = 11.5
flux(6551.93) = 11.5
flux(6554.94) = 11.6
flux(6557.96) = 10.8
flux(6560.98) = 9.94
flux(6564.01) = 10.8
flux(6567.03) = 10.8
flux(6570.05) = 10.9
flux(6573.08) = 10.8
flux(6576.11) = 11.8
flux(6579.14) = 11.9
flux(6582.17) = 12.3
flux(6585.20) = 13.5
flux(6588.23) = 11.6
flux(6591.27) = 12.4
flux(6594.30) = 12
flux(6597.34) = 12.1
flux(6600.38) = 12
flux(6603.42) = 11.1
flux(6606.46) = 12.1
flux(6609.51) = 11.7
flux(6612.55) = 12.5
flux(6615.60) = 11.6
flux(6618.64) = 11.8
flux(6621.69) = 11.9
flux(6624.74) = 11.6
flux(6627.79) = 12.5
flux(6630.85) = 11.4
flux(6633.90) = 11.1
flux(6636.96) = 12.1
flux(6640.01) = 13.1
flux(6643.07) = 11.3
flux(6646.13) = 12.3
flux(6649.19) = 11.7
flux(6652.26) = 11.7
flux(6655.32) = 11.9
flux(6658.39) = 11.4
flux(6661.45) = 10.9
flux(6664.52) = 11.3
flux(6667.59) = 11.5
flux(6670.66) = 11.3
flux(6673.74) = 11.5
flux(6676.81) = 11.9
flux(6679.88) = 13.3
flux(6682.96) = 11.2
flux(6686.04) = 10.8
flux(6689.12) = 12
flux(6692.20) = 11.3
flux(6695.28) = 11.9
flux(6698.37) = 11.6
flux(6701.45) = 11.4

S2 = 0.011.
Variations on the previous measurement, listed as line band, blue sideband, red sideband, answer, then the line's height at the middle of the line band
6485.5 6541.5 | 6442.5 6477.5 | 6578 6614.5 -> 0.043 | 12.2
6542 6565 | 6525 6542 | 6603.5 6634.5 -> 0.041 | 11.8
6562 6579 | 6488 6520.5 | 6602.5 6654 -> 0.066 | 11.8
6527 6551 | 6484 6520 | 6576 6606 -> 0.000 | 11.8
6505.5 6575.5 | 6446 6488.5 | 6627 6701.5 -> 0.035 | 12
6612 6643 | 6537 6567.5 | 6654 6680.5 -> -0.036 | 11.5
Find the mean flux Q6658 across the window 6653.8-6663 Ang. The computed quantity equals 11.4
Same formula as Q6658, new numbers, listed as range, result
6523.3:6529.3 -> 12.1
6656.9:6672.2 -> 11.3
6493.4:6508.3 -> 11.4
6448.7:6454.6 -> 12.1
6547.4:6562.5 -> 11.1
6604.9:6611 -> 11.9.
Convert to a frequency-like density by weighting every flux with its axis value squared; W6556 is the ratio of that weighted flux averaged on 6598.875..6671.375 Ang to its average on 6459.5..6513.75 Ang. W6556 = 1.04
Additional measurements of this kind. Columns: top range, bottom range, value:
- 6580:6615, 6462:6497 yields 1.06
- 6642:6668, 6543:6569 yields 1.06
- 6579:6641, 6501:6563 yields 1.05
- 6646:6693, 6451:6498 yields 1.03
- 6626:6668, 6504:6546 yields 1.02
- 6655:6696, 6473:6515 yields 1.05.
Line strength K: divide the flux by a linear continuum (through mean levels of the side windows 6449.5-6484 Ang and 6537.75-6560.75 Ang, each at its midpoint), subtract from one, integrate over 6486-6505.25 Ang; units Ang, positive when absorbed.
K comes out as 1.3 Ang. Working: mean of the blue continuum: 12.2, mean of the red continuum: 11.6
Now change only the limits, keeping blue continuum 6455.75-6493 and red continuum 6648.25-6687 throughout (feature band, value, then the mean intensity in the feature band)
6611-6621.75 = -0.2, 12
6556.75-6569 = 1.3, 10.6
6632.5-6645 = -0.3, 11.9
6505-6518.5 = -0.2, 12.1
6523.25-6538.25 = 0.4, 11.6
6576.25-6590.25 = -0.6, 12.3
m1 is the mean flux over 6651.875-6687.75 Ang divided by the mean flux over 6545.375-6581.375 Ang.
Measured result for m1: 1.03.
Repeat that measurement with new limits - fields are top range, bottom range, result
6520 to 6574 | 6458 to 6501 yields 0.97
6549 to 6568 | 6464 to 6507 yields 0.93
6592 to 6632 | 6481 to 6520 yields 1.02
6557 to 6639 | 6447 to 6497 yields 0.98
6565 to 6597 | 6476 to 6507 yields 1.03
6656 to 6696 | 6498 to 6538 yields 0.98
